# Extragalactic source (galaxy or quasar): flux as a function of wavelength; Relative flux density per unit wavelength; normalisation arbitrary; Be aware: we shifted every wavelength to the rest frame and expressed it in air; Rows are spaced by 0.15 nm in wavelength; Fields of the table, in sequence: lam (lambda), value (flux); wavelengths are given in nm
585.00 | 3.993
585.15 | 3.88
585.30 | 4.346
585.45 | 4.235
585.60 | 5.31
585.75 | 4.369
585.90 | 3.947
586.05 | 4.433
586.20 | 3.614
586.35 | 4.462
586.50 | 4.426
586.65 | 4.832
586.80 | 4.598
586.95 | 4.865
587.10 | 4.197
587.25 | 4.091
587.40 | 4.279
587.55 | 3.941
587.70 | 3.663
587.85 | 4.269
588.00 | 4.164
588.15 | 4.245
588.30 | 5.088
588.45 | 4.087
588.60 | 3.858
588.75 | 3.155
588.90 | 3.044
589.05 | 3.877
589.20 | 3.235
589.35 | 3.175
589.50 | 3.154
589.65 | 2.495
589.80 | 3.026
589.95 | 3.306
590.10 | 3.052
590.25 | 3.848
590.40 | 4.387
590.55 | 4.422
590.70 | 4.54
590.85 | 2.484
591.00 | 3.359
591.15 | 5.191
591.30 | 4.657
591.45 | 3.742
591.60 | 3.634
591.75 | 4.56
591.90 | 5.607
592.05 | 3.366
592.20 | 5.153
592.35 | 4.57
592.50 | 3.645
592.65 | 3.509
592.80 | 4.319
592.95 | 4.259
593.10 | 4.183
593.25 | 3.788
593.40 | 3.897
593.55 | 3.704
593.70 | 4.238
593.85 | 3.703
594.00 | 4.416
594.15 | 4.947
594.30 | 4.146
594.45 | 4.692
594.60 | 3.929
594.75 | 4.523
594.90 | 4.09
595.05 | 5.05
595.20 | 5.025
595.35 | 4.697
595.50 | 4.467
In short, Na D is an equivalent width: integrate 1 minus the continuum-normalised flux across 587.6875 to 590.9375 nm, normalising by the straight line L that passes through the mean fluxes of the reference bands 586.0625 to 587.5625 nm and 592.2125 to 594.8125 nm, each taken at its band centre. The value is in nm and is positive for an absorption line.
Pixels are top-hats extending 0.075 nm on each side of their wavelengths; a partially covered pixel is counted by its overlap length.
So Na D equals 0.47 nm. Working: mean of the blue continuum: 4.35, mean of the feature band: 3.66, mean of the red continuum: 4.17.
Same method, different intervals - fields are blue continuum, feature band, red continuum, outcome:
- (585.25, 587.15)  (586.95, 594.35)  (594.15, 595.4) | 0.87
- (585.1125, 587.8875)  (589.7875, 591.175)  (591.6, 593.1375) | 0.18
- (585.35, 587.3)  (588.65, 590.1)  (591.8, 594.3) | 0.39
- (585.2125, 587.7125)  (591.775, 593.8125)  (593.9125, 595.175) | 0.13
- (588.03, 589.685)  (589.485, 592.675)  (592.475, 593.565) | -0.10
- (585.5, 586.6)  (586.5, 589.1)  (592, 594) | 0.09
